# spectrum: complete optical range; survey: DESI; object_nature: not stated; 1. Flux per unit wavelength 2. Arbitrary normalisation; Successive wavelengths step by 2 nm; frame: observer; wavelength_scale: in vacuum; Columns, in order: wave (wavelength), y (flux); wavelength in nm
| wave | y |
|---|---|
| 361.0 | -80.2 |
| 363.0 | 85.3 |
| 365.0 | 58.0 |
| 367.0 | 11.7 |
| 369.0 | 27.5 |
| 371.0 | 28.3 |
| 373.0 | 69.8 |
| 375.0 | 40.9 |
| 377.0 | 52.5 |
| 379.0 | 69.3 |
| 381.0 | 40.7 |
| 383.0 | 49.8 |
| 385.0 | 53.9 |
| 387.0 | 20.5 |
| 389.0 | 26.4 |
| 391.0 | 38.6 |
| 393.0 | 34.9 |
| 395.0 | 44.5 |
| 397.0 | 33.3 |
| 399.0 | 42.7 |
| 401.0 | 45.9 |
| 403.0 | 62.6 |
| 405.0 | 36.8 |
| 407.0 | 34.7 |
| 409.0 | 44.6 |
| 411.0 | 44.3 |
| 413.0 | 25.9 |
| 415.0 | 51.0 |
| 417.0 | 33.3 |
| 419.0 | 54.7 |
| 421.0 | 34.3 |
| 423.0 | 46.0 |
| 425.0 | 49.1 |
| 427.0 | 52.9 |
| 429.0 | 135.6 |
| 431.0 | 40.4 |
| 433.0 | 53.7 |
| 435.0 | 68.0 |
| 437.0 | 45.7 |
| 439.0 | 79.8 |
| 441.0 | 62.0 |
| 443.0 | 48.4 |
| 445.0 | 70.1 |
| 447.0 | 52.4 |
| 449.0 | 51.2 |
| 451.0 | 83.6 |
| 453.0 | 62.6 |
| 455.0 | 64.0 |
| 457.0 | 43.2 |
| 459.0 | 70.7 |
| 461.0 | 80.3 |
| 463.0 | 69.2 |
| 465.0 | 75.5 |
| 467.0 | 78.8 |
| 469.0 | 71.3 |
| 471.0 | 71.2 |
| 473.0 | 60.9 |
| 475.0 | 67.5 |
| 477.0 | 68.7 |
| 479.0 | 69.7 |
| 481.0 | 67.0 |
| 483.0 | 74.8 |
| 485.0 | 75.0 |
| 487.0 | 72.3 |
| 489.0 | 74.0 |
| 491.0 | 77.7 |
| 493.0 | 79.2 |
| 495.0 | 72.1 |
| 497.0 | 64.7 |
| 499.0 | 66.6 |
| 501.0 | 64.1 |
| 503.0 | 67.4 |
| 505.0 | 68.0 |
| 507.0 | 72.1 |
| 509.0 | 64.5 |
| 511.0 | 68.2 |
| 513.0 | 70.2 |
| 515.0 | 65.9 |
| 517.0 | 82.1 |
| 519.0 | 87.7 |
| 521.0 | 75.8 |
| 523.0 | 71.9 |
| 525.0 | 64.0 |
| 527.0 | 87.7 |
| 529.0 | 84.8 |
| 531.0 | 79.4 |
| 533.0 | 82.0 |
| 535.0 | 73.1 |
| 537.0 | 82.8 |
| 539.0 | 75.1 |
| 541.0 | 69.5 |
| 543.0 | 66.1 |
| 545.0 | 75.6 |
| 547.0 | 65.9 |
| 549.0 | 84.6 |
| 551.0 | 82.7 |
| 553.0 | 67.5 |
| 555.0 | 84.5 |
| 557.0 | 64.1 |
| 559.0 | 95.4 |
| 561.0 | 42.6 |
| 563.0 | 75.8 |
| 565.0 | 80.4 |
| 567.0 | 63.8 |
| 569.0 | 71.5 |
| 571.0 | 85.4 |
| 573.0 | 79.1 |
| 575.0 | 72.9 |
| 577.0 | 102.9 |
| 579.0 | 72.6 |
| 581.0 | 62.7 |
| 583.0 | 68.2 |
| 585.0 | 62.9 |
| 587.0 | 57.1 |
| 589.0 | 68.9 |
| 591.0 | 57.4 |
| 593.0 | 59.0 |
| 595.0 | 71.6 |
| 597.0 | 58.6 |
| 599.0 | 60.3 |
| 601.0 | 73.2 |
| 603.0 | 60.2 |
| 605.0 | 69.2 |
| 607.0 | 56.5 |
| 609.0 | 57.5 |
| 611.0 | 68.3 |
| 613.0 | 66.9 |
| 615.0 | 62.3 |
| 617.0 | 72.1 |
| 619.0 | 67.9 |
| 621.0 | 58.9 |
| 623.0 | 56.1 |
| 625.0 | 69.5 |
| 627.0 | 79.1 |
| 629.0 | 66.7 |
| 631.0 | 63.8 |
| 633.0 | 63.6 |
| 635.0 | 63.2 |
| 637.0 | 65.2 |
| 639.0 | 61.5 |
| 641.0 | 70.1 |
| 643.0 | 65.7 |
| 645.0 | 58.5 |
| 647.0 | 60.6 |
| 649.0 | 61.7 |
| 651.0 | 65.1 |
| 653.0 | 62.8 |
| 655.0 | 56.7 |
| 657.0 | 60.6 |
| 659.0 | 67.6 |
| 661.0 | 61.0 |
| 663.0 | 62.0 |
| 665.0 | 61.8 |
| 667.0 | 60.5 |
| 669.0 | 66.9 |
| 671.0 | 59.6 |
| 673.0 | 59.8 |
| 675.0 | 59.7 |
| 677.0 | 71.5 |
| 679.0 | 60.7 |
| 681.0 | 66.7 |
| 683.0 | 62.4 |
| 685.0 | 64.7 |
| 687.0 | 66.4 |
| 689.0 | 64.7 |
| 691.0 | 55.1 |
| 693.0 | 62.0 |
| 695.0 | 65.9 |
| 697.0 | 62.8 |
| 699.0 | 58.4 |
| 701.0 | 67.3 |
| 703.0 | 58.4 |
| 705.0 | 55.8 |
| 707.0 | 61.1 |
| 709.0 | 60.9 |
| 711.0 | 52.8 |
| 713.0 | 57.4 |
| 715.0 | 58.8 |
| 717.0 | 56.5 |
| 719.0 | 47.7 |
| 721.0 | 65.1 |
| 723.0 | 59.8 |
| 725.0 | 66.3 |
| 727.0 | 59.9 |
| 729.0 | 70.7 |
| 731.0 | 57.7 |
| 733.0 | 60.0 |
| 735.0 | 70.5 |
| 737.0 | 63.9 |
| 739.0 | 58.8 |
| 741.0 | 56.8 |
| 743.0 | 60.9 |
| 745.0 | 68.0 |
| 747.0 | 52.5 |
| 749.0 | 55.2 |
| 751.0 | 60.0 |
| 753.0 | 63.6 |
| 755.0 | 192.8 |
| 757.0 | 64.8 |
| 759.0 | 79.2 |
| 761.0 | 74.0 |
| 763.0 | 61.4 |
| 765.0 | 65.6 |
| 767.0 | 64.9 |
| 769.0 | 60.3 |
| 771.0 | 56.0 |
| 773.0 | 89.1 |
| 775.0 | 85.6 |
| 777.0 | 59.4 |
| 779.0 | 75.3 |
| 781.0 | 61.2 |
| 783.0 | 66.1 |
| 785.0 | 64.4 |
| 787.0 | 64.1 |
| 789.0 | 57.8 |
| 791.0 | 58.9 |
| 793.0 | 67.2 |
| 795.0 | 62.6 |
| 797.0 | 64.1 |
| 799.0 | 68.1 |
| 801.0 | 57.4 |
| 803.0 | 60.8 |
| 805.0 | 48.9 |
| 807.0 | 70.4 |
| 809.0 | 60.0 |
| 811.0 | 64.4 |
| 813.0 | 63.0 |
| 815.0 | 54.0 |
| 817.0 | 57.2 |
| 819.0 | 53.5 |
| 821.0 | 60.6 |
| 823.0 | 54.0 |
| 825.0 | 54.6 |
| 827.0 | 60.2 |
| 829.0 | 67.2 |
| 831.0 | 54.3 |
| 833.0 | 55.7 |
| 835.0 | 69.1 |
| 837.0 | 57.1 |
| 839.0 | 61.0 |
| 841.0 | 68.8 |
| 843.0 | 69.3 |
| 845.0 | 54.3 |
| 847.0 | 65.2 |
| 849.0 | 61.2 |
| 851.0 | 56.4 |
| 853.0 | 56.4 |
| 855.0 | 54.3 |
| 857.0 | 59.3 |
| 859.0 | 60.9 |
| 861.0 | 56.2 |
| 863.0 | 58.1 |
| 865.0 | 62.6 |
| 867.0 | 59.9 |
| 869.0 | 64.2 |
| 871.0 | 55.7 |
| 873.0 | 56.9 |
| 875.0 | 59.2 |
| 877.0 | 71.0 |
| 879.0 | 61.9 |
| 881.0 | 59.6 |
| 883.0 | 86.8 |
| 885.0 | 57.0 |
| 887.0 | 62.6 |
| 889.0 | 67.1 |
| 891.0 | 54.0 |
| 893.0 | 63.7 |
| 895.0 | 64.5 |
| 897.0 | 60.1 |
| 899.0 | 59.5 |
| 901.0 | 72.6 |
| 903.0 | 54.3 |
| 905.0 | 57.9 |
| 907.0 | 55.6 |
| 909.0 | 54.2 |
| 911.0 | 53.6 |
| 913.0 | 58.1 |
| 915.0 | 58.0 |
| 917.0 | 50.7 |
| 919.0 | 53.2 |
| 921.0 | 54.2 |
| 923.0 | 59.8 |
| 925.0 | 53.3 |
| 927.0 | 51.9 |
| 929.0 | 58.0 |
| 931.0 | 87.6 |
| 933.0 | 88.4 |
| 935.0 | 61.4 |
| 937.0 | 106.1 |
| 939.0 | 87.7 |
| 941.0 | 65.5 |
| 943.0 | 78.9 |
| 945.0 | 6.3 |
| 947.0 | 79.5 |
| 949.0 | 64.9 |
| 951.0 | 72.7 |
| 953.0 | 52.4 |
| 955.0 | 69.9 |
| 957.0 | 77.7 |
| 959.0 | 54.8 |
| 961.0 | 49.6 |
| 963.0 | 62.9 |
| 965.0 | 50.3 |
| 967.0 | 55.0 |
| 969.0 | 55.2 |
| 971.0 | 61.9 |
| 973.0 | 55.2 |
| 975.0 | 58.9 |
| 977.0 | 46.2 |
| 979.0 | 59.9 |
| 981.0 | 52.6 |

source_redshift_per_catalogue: 0.15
